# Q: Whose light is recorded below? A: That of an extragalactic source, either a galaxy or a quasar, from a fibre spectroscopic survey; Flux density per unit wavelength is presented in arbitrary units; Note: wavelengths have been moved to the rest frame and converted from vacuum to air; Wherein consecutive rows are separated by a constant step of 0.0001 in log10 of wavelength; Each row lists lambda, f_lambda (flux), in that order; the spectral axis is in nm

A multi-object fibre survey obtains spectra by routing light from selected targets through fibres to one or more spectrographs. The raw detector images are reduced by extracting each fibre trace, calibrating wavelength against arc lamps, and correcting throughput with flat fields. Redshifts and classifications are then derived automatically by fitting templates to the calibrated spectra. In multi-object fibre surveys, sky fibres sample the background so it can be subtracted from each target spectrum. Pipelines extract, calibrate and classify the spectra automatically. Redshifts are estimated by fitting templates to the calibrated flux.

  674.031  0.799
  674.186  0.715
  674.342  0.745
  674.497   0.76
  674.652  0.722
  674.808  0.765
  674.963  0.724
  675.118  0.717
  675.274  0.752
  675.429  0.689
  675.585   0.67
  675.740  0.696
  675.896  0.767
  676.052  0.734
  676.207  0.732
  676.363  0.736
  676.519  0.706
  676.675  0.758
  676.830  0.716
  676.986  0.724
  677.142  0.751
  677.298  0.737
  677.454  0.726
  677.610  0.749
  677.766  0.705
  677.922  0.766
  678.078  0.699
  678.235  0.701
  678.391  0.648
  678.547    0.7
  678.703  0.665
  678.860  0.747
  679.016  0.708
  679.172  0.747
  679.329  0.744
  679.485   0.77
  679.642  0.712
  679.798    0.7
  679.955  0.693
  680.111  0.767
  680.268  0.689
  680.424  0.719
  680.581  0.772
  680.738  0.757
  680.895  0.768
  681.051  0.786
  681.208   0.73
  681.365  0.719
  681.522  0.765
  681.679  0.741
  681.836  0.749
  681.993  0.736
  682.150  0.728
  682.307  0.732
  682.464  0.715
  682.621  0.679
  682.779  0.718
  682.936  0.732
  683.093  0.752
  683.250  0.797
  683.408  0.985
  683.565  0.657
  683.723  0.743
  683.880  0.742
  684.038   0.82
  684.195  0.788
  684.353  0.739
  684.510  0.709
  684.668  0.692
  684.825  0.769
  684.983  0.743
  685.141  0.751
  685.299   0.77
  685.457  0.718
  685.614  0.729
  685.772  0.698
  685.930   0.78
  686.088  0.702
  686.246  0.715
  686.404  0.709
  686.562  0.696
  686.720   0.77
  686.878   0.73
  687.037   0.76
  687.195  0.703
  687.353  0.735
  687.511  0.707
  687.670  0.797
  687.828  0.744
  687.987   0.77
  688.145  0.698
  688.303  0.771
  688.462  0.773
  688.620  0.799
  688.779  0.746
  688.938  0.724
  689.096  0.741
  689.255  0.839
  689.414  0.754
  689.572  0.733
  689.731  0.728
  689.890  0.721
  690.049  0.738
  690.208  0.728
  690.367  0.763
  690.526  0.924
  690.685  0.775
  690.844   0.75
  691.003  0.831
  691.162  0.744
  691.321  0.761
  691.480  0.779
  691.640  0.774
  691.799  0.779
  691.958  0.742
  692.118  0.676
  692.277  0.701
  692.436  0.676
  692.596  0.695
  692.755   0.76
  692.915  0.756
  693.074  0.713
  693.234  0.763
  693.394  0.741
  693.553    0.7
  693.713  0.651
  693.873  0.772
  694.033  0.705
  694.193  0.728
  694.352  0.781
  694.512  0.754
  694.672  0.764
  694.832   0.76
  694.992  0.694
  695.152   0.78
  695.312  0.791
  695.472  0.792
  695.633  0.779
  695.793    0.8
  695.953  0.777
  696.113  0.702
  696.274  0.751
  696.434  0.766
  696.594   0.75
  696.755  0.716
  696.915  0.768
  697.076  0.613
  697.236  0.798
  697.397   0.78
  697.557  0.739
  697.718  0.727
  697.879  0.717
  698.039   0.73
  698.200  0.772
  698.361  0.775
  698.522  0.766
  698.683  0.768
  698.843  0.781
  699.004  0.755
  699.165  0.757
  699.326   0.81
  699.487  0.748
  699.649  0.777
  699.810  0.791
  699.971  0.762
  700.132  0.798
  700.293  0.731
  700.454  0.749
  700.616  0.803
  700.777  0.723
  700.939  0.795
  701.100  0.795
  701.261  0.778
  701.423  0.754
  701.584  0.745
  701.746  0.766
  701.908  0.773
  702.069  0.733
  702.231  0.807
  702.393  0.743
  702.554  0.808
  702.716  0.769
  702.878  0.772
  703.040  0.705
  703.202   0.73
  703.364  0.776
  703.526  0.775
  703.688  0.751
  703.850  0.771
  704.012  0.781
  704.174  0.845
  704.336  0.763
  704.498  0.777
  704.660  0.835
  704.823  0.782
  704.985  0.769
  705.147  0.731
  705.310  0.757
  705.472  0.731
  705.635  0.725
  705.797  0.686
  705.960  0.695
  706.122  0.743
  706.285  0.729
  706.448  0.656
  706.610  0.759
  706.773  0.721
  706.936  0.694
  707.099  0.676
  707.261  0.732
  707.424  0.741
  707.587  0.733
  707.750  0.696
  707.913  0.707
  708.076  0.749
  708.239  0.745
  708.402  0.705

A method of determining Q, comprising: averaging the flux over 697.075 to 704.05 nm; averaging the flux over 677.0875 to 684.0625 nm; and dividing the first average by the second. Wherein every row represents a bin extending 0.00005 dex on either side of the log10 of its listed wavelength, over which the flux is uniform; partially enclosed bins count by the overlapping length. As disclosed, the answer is 1.04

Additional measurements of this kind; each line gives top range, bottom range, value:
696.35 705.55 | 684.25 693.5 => 1.02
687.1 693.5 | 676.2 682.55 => 1.03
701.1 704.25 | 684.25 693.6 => 1.03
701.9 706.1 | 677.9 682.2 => 1.04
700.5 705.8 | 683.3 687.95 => 1.03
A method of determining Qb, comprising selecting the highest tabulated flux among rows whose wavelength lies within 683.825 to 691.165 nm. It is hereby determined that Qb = 0.924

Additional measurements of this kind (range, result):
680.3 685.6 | 0.985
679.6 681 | 0.772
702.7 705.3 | 0.845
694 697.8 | 0.8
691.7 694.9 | 0.781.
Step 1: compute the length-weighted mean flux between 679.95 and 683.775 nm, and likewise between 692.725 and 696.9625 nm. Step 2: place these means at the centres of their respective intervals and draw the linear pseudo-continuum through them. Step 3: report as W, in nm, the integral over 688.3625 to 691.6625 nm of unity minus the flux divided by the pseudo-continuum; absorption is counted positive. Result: -0.09 nm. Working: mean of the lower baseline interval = 0.746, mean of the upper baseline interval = 0.748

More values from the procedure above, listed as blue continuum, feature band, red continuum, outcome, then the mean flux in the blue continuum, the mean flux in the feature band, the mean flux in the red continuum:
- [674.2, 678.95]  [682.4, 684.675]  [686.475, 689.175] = -0.05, 0.723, 0.753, 0.745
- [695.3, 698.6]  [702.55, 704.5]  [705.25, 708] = -0.11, 0.752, 0.769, 0.716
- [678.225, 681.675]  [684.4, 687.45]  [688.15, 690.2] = 0.06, 0.729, 0.731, 0.753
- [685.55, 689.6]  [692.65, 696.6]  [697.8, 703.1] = 0.04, 0.743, 0.749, 0.766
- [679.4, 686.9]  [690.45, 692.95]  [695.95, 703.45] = -0.02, 0.741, 0.757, 0.758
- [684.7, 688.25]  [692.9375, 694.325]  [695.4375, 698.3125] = 0.04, 0.736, 0.726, 0.748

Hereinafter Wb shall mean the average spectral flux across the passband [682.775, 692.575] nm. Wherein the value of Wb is 0.751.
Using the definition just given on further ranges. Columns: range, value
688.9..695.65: 0.75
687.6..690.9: 0.763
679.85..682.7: 0.735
